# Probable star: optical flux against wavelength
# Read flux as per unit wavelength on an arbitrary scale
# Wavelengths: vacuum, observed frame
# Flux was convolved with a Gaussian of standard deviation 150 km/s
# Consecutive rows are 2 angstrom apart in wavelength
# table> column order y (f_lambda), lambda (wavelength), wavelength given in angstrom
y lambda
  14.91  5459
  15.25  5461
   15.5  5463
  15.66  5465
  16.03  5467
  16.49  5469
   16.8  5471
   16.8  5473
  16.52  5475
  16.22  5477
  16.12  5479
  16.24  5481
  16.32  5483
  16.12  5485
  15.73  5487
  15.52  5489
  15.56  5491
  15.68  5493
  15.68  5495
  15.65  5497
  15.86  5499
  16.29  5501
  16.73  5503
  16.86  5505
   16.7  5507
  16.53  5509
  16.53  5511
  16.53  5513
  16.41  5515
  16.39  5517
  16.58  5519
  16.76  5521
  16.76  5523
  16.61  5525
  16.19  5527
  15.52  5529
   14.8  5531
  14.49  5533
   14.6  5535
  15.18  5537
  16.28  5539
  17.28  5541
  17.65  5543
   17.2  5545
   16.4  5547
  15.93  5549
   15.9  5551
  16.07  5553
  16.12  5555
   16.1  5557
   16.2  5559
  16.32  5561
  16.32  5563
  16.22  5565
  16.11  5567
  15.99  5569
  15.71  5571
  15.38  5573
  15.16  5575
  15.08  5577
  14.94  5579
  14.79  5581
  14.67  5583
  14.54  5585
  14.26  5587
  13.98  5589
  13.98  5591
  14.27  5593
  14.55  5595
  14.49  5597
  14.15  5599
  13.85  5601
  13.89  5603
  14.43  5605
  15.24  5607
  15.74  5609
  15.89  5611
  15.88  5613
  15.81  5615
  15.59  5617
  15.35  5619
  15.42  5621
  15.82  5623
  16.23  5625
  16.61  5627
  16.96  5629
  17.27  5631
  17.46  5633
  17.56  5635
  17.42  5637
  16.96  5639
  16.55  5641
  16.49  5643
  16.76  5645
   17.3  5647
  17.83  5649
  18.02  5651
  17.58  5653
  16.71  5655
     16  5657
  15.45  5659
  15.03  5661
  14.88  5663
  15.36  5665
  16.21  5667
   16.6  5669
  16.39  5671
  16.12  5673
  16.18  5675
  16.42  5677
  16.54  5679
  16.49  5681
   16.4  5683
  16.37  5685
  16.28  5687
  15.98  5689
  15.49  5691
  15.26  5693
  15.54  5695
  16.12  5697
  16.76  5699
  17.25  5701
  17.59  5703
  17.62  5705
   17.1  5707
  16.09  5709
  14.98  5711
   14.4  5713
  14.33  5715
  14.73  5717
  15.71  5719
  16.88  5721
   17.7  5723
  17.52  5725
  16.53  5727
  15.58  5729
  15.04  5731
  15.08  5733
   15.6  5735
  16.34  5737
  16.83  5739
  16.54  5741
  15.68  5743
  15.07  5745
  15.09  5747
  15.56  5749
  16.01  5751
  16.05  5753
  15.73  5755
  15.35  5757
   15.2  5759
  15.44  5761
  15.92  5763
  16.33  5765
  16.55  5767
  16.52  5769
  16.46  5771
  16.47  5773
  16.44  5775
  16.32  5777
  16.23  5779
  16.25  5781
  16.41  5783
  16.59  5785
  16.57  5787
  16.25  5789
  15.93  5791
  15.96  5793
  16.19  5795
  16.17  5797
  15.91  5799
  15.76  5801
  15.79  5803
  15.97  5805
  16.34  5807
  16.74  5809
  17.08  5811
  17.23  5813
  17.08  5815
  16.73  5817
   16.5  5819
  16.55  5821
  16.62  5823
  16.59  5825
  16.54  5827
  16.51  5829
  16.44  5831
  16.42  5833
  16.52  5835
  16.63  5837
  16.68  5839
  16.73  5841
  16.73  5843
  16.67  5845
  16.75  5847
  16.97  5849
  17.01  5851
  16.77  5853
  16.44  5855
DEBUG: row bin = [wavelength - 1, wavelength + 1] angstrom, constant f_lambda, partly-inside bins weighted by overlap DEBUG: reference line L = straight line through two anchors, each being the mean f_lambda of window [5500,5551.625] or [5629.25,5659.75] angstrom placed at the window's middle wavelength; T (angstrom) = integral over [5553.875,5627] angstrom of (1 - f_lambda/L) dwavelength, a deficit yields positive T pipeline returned 6.27 angstrom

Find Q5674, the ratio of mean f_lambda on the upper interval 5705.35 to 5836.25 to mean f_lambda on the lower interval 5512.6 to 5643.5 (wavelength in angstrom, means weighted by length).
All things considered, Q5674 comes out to 1.0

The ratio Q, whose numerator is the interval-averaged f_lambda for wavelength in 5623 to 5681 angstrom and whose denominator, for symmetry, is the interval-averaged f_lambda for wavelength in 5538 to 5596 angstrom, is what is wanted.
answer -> 1.06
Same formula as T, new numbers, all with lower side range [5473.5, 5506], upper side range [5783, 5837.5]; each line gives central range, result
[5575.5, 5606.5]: 3.4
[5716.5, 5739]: 0.3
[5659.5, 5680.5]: 0.4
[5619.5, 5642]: -0.7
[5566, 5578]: 0.4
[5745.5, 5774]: 0.8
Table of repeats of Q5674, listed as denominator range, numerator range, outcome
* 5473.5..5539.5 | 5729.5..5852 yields 1.01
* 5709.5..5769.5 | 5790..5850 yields 1.04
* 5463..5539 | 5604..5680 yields 1.01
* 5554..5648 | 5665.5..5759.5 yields 1.03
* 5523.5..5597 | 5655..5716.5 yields 1.03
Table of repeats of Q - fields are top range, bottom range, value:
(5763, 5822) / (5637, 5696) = 1.00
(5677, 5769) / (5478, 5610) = 1.02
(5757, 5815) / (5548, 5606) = 1.07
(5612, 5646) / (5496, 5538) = 1.02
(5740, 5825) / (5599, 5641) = 1.02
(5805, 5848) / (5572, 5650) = 1.07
